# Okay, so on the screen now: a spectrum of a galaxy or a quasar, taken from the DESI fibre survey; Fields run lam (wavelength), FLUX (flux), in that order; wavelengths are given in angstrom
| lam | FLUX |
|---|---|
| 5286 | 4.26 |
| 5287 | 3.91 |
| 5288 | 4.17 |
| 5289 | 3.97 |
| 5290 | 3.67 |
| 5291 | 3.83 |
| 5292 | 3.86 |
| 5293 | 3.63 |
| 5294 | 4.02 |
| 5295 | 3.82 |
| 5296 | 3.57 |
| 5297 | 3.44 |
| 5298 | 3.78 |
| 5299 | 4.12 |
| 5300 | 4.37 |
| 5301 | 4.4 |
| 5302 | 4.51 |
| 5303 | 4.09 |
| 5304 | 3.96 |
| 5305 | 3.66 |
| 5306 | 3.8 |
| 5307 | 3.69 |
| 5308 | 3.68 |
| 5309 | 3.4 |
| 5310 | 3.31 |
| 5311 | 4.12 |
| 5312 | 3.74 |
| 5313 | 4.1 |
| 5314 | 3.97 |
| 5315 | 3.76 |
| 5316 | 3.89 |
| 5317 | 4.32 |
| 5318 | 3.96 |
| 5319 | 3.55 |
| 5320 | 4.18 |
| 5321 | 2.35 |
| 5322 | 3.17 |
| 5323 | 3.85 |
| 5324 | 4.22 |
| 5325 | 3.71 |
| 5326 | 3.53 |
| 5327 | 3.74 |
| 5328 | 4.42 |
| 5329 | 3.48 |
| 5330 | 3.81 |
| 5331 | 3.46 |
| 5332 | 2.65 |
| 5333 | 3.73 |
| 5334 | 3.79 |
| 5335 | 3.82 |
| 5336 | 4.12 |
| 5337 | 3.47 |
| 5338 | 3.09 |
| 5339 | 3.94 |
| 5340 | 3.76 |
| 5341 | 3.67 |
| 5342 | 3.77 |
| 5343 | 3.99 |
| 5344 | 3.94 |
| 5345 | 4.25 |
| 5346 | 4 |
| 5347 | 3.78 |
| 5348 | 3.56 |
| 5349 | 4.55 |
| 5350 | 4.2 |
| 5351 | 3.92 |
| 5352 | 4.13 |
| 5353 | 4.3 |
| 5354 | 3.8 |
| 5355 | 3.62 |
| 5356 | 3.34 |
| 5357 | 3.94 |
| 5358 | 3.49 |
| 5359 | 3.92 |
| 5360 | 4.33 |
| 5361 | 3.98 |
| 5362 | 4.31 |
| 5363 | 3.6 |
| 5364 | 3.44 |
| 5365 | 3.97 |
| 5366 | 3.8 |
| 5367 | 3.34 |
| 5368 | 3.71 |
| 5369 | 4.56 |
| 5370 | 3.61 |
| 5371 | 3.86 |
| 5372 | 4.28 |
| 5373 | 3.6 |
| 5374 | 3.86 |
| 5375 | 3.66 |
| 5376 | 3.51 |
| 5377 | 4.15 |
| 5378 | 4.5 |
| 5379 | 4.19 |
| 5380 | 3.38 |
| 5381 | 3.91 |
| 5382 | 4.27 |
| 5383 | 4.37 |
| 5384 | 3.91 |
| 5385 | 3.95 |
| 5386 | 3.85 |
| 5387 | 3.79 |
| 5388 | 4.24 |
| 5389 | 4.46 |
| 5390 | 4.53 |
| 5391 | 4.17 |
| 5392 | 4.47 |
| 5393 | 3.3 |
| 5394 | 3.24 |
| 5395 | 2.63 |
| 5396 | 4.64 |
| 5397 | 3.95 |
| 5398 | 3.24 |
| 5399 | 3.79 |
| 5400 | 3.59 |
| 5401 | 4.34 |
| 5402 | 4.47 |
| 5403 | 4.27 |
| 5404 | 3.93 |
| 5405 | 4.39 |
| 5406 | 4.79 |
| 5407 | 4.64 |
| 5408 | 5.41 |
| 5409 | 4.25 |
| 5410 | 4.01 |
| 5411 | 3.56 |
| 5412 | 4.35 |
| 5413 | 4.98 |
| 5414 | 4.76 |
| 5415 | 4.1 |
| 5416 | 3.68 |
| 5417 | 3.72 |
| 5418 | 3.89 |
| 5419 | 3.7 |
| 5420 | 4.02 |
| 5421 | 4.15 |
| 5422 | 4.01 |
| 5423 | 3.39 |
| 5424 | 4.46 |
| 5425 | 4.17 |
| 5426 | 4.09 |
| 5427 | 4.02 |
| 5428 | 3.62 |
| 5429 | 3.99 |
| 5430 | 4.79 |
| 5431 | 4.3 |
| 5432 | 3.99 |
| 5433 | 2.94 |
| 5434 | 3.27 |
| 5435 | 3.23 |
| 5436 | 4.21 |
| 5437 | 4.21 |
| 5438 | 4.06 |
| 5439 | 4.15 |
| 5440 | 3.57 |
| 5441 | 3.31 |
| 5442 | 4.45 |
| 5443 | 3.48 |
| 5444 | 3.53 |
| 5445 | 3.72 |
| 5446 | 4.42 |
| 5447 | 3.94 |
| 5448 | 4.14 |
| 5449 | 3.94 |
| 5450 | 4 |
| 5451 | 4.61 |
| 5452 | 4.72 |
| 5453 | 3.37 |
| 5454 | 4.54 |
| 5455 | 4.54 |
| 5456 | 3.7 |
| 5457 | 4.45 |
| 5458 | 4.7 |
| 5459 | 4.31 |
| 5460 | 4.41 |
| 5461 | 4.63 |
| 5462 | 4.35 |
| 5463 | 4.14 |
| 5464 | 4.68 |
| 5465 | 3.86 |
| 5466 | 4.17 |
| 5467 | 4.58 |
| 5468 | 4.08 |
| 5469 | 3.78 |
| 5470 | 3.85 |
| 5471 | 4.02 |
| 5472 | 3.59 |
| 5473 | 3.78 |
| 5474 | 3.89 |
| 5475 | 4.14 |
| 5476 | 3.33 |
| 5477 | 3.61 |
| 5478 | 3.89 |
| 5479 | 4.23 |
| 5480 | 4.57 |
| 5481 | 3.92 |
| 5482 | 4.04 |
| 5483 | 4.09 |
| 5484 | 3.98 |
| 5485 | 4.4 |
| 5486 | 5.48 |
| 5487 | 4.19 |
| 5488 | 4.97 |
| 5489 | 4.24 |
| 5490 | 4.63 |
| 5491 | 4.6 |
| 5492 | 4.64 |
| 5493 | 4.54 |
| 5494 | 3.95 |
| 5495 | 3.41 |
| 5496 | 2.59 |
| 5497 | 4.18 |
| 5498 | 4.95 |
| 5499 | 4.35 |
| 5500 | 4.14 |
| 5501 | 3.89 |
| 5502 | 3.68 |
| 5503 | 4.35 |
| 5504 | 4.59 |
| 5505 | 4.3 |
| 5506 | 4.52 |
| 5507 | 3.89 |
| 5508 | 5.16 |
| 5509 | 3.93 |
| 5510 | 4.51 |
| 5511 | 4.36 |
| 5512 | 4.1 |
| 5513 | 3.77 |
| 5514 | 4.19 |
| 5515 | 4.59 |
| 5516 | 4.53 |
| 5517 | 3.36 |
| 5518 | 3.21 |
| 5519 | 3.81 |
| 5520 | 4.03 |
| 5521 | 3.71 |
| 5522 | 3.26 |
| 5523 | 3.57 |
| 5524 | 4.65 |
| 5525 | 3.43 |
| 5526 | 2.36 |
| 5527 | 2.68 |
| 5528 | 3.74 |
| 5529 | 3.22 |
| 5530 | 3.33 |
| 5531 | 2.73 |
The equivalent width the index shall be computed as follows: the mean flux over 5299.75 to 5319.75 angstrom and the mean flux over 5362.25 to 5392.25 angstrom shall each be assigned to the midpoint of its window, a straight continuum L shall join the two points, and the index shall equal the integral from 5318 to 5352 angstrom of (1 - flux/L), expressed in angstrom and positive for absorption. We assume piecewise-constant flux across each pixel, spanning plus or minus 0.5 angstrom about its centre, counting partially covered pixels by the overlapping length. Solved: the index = 1.6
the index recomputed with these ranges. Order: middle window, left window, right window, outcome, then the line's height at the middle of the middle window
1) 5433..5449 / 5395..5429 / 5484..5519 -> 1.3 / 4.15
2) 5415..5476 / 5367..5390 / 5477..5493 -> 3.0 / 4.23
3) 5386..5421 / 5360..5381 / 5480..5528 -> -1.5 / 3.93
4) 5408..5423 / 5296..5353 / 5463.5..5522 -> -0.5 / 3.99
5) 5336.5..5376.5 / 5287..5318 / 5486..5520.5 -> 1.3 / 3.97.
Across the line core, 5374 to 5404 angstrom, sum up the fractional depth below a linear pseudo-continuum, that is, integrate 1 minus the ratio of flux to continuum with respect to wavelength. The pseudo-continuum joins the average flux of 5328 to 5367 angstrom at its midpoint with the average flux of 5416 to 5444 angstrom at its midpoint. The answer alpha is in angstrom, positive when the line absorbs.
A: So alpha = -0.84 angstrom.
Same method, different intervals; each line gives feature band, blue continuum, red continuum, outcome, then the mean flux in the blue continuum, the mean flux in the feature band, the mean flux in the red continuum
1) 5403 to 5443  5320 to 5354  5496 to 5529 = -2.1 angstrom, 3.77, 4.06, 3.96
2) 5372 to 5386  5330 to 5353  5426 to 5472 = -0.2 angstrom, 3.81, 3.95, 4.06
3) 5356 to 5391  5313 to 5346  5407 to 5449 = -0.8 angstrom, 3.74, 3.94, 4.01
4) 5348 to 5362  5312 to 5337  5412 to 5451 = -0.6 angstrom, 3.73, 3.96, 3.97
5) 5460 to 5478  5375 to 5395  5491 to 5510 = 0.4 angstrom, 3.97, 4.04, 4.19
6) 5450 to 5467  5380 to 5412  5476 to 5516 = -0.6 angstrom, 4.07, 4.32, 4.23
